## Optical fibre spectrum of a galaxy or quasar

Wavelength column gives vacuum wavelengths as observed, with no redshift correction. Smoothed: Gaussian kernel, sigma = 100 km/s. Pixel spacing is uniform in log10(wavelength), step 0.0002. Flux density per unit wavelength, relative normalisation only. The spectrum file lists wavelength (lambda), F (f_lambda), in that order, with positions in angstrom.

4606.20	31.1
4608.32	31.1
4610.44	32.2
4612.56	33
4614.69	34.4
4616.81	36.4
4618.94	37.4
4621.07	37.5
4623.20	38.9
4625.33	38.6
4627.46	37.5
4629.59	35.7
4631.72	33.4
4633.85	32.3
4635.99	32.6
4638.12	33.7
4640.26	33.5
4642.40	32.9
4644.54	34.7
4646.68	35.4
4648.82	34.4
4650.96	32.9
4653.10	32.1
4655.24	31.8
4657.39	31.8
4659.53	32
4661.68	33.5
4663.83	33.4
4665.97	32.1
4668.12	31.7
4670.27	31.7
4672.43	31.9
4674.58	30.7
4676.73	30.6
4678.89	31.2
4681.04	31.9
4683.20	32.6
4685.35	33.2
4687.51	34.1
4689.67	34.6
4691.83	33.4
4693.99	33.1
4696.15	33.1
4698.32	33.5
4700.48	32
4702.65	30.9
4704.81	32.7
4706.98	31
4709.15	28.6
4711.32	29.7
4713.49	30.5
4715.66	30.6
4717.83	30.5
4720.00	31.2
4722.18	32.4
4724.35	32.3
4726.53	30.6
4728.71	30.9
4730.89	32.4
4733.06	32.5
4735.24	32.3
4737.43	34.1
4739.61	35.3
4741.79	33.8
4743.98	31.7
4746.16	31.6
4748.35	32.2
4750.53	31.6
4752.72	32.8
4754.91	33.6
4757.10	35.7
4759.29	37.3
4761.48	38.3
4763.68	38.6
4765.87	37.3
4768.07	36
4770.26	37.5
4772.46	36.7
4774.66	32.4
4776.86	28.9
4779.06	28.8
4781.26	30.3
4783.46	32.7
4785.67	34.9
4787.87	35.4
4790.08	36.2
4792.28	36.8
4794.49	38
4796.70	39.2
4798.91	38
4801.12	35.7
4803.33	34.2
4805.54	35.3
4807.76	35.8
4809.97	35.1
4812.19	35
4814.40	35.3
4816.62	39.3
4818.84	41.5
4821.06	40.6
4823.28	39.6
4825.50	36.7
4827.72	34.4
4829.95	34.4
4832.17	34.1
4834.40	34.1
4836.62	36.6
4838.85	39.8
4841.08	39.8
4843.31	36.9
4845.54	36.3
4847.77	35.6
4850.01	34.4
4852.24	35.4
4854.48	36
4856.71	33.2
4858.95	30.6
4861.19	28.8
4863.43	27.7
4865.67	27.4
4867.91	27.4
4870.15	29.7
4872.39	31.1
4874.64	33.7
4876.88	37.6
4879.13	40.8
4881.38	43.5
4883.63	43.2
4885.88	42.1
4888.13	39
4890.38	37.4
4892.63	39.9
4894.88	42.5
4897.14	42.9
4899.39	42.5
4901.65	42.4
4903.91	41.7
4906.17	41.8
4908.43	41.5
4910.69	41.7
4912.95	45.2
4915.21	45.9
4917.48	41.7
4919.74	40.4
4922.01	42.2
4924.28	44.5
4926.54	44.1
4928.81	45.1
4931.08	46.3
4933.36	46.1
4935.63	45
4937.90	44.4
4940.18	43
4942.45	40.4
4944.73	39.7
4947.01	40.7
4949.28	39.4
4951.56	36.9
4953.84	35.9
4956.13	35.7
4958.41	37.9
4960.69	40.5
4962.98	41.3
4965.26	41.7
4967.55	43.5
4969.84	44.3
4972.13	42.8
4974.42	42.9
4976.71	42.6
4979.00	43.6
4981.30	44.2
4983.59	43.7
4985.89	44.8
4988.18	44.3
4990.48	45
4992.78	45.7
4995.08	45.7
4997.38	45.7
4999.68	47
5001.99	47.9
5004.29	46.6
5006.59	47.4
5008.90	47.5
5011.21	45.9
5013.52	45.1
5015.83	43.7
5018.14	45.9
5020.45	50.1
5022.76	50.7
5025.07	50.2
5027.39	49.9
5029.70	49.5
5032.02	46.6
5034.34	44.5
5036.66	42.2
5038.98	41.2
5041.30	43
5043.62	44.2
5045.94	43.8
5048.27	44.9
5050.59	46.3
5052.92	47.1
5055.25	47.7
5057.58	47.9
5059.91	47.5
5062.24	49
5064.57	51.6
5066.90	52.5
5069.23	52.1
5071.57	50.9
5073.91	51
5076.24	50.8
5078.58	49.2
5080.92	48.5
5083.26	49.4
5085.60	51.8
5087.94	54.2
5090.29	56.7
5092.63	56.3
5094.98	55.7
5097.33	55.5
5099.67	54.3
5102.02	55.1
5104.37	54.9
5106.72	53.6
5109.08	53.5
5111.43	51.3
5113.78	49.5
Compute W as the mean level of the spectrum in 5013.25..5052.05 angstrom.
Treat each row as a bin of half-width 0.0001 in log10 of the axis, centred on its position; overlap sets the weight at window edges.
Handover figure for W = 46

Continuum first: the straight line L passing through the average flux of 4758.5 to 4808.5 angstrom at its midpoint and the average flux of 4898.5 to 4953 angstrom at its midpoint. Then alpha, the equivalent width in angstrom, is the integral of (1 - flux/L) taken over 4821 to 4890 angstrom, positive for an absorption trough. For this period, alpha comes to 6.3 angstrom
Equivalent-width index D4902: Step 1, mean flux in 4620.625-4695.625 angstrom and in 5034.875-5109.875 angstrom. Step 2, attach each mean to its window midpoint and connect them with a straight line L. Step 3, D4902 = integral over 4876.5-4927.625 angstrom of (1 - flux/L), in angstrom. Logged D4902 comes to 1.4 angstrom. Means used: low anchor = 33.4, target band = 42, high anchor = 50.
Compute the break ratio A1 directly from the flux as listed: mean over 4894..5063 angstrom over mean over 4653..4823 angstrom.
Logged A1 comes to 1.3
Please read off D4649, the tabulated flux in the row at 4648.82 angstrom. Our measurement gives 34.4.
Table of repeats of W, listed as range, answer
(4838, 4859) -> 36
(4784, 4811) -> 36.1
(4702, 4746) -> 31.7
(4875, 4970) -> 41.6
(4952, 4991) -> 41.9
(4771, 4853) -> 35.8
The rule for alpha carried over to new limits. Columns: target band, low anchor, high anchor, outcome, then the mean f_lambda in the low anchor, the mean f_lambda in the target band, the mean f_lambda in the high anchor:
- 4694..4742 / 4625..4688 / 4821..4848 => 3.46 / 33.1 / 31.9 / 36.7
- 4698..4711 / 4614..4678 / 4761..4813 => 1.21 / 33.8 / 31.2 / 35.3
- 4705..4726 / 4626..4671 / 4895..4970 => 2.70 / 33.4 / 30.8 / 42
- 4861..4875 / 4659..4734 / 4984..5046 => 3.66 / 31.9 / 29.2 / 46.1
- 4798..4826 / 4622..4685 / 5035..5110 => 1.80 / 33.3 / 37.1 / 50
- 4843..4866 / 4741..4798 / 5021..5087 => 3.33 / 34.6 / 33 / 48.1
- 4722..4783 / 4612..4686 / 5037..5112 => 6.76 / 33.6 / 33.5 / 50.3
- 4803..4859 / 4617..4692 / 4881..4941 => 5.11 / 33.6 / 36.3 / 42.8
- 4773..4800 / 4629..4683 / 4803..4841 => 1.14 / 32.7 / 34.3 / 36.7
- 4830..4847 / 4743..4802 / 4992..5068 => 0.55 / 34.8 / 36.6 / 46.8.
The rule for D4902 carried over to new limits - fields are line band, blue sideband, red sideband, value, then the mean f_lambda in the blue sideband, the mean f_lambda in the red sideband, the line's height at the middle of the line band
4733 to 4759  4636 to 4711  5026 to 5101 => 1.74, 32.5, 49.3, 35.6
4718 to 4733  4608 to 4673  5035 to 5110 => 2.21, 33.9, 50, 37.1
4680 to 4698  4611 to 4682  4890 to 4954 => 0.89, 33.7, 42.3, 35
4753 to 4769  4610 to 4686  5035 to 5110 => 0.63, 33.6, 50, 38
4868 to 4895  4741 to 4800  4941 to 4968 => -0.18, 34.7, 39.4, 37.5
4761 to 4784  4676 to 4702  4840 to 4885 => -0.45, 32.8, 34.5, 33.6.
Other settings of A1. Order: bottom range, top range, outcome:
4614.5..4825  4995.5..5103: 1.44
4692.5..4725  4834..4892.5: 1.12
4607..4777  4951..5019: 1.31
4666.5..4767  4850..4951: 1.21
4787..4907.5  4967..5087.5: 1.27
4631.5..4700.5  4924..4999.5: 1.30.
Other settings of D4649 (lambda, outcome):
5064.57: 51.6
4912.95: 45.2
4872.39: 31.1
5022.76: 50.7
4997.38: 45.7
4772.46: 36.7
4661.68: 33.5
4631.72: 33.4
